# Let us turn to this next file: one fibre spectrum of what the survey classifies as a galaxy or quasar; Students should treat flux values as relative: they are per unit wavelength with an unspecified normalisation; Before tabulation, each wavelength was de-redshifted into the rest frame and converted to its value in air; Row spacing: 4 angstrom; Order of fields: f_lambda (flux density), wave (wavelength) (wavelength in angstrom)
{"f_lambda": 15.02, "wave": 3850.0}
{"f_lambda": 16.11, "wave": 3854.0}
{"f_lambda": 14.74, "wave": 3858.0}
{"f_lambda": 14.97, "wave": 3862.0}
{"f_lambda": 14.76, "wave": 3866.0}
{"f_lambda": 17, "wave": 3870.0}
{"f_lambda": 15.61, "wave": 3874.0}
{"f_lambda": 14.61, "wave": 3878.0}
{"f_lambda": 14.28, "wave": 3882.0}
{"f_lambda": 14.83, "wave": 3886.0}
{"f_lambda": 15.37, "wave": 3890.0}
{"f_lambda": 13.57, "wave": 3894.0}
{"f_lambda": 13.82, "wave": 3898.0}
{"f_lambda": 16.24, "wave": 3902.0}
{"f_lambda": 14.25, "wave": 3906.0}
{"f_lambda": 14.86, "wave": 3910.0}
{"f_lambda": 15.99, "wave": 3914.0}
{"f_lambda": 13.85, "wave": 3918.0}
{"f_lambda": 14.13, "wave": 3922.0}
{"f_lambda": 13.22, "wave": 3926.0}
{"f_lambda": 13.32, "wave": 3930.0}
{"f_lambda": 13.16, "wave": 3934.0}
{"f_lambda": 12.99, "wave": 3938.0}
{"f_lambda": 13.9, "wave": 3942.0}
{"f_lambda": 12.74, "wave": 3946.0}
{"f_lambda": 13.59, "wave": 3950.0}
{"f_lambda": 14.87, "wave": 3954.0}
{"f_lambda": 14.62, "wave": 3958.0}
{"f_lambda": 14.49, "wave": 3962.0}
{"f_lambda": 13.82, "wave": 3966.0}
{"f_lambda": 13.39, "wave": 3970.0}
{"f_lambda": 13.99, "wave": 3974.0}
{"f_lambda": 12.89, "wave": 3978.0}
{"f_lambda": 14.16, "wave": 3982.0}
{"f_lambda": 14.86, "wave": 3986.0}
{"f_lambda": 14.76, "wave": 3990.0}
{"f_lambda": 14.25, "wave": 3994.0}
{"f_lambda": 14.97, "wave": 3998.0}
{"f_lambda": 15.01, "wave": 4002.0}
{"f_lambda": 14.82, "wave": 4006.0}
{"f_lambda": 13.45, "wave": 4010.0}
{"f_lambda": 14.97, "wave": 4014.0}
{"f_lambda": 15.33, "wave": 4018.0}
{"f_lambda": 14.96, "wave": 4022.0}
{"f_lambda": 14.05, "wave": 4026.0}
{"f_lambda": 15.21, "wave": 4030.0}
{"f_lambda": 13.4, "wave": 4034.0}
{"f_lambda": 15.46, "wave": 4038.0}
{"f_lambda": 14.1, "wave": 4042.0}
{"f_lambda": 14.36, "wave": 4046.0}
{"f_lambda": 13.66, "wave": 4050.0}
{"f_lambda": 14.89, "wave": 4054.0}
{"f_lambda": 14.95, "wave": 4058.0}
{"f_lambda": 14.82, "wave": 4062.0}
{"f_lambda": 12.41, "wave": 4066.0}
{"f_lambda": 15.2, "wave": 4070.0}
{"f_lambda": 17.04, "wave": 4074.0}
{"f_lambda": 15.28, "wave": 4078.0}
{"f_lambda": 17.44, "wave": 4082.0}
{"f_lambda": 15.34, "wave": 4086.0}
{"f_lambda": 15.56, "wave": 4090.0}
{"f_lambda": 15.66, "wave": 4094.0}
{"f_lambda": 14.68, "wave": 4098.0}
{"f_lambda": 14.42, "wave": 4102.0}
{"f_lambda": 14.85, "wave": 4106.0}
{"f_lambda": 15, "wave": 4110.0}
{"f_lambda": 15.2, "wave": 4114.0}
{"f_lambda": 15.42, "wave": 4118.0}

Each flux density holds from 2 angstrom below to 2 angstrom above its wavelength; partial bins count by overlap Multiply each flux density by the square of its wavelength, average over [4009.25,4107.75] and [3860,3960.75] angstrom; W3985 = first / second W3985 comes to 1.1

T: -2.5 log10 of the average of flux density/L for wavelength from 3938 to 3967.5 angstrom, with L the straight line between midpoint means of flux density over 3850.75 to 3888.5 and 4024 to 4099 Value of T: 0.086 mag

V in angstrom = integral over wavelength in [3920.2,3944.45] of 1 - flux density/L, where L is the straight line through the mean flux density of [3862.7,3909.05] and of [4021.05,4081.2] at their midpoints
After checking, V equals 2.3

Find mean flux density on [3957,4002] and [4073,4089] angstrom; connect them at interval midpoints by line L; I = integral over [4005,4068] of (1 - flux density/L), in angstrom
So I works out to 3.66 angstrom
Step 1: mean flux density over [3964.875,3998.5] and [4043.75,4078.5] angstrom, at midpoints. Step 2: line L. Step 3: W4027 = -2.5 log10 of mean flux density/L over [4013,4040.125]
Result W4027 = -0.024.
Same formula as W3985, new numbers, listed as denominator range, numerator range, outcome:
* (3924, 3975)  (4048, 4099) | 1.18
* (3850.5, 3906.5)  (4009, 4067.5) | 1.04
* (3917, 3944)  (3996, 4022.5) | 1.14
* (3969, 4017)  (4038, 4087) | 1.08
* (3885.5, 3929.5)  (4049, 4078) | 1.10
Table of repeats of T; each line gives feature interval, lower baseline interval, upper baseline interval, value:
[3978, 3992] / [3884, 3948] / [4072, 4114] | 0.02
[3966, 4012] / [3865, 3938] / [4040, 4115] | 0.04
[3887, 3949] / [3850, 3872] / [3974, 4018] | 0.07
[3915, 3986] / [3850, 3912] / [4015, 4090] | 0.09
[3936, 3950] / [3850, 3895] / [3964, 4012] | 0.10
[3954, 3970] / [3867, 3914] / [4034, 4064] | 0.04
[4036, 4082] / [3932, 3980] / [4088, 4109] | -0.01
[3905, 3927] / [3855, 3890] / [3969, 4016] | 0.03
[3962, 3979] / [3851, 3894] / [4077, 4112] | 0.12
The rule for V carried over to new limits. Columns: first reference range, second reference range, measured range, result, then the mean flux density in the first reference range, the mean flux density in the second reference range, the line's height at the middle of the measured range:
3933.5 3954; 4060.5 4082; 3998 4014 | -0.31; 13.4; 15.2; 14.3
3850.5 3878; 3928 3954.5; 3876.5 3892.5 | 0.18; 15.4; 13.4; 14.9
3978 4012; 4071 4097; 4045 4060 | 0.93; 14.4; 16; 15.4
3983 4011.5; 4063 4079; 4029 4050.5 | 0.62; 14.6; 15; 14.8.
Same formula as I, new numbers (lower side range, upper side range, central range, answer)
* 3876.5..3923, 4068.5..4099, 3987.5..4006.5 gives 0.6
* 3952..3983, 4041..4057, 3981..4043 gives -2.0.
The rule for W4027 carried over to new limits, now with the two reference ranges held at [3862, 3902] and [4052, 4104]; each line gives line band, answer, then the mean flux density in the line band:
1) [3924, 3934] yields 0.14 mag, 13.2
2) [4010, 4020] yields 0.02 mag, 14.8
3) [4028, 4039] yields 0.04 mag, 14.6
